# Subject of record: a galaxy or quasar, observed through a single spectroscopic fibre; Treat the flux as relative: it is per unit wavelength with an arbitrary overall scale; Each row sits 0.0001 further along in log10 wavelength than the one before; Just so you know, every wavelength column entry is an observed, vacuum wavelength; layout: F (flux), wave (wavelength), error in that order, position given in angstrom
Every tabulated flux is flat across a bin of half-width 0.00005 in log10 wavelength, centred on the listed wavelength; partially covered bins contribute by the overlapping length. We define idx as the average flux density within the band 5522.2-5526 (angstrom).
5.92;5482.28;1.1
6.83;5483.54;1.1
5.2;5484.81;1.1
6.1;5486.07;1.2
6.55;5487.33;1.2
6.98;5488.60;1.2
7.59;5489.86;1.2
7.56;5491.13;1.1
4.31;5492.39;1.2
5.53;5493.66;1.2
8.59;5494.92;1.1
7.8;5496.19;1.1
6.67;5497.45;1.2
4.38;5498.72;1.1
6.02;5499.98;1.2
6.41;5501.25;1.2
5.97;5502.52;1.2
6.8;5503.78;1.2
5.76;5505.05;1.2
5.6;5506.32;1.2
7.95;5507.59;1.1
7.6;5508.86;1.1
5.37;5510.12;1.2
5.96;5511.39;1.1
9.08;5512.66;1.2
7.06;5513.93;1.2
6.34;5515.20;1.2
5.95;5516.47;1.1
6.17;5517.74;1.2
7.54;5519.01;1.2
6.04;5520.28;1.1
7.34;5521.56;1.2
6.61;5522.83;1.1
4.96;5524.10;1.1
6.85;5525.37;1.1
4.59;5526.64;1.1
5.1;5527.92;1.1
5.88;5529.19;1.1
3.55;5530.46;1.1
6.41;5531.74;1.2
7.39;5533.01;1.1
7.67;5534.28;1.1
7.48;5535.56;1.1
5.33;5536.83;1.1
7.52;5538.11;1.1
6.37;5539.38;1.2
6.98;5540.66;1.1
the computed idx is 6.14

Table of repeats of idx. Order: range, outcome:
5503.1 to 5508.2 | 6.52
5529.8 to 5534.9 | 6.25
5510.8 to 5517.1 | 6.88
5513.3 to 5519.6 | 6.61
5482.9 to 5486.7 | 6.04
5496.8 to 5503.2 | 5.91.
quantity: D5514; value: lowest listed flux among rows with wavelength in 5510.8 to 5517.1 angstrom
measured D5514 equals 5.95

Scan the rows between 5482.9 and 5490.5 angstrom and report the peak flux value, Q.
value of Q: 7.59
